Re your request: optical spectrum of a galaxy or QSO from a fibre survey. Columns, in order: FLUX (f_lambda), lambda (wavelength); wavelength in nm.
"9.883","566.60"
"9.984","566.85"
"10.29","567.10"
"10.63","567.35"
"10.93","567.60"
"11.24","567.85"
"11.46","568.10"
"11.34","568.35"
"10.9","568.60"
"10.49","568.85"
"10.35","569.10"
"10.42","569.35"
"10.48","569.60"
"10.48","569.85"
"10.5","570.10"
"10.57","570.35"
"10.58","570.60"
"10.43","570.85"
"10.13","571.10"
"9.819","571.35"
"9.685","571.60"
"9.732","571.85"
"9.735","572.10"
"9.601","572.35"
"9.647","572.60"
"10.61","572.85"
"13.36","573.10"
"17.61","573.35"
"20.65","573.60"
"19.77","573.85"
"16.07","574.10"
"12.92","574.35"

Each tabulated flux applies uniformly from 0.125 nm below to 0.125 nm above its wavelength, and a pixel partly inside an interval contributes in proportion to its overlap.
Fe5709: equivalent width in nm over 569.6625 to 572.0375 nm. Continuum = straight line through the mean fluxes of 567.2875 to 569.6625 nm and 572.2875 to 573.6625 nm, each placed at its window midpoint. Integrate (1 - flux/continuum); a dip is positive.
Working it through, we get 0.39 nm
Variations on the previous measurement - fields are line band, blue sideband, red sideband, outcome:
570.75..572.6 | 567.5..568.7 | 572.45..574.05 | 0.545 nm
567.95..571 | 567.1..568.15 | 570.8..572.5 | -0.066 nm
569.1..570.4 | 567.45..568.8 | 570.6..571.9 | 0.010 nm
